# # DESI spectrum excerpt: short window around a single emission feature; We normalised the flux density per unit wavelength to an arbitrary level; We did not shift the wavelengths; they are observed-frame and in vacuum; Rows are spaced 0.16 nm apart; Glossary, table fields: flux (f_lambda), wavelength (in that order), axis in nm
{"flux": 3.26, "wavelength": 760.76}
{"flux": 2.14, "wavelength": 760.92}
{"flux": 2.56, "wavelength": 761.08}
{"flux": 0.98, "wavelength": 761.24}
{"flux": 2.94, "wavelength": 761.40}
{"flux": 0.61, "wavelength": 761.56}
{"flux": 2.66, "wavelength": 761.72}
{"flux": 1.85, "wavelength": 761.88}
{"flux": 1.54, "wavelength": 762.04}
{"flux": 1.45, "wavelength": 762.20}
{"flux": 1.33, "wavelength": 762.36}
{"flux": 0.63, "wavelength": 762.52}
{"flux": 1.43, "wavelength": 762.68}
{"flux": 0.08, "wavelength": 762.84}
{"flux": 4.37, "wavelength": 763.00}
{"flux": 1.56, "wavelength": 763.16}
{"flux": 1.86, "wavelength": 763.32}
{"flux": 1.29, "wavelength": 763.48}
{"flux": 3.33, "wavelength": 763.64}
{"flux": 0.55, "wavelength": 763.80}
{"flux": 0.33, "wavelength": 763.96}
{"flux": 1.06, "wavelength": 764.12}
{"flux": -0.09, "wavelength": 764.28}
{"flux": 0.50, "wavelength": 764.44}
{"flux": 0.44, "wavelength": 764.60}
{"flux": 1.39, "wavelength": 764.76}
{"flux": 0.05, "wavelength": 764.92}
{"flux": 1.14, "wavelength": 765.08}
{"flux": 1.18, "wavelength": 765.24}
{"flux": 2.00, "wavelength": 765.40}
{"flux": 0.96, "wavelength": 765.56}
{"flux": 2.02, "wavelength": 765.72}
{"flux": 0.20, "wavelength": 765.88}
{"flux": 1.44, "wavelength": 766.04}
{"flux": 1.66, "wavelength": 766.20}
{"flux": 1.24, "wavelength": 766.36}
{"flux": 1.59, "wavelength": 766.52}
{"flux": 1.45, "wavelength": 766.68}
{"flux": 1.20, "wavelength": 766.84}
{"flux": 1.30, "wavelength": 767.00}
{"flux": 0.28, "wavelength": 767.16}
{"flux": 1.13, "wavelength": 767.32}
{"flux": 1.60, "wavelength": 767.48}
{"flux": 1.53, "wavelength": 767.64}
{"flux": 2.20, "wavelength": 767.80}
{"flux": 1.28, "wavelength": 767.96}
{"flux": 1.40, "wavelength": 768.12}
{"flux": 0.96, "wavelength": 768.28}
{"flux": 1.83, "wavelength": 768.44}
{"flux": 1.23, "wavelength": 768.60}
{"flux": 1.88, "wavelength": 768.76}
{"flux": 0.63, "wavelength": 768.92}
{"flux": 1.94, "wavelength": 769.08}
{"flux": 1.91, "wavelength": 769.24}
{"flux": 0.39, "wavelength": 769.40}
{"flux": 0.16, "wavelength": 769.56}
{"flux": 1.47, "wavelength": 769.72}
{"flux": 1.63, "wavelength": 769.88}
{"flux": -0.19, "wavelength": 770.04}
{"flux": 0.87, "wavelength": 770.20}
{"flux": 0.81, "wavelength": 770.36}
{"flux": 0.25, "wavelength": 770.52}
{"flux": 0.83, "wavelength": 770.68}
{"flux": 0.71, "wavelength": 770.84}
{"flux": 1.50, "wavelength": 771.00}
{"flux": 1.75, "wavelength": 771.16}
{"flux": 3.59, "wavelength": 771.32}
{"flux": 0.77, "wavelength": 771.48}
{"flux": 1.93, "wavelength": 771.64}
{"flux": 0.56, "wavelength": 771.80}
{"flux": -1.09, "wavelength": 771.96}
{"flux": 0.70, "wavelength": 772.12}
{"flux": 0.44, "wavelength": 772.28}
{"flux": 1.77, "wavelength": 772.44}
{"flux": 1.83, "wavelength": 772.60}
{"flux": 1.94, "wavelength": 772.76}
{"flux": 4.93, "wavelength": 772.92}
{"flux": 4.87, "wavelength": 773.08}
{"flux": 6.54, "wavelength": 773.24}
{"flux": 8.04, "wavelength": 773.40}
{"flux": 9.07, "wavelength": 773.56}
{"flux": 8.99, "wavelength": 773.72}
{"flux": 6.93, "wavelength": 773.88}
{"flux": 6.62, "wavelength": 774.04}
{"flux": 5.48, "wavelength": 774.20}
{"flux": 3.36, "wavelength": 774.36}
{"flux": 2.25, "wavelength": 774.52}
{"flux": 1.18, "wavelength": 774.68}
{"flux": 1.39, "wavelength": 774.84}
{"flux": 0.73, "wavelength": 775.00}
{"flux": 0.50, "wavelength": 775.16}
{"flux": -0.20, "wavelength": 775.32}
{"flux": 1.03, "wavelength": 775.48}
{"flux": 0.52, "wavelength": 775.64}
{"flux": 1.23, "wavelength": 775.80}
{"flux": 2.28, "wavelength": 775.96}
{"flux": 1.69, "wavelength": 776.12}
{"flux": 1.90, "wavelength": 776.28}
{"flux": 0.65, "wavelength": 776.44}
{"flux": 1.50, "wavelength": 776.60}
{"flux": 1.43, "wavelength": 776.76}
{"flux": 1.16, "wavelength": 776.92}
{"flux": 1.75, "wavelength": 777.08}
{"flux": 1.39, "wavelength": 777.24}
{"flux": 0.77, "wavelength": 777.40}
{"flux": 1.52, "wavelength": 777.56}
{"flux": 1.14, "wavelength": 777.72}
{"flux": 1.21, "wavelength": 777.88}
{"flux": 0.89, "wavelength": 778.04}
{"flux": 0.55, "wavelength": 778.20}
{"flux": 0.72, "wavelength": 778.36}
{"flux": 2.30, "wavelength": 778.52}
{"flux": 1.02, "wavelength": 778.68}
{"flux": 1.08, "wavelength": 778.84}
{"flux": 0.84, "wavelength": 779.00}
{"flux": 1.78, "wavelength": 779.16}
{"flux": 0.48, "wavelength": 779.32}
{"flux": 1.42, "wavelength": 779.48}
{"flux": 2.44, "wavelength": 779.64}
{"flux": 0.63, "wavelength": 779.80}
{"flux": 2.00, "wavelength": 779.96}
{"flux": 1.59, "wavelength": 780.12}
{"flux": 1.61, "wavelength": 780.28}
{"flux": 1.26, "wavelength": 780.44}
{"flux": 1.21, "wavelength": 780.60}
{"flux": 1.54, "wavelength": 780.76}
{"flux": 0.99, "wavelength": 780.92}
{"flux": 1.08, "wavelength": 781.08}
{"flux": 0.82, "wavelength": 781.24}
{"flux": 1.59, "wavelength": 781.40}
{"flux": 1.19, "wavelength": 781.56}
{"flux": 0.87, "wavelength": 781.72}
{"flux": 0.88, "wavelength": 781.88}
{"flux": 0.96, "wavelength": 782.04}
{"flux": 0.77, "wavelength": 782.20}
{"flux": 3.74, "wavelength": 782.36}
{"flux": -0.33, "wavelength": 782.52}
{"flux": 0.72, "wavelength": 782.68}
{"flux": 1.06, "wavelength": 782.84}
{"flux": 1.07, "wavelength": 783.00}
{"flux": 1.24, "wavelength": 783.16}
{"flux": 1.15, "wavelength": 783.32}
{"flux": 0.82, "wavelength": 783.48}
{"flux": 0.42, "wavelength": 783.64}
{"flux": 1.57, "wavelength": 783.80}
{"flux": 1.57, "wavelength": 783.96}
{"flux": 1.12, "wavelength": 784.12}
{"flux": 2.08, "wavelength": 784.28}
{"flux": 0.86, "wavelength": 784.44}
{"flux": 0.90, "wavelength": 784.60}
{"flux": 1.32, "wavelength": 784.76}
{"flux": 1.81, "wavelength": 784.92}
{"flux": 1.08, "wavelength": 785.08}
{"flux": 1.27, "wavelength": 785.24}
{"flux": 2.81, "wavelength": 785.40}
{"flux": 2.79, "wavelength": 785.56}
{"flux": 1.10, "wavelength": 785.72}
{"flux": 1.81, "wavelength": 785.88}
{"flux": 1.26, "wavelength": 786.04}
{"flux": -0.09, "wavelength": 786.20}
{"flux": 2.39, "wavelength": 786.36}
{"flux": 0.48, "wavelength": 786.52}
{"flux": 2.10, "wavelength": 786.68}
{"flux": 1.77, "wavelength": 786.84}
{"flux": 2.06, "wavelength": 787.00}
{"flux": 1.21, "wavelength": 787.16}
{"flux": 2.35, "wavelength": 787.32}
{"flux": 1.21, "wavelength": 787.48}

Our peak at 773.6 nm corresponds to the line [O II] 3727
